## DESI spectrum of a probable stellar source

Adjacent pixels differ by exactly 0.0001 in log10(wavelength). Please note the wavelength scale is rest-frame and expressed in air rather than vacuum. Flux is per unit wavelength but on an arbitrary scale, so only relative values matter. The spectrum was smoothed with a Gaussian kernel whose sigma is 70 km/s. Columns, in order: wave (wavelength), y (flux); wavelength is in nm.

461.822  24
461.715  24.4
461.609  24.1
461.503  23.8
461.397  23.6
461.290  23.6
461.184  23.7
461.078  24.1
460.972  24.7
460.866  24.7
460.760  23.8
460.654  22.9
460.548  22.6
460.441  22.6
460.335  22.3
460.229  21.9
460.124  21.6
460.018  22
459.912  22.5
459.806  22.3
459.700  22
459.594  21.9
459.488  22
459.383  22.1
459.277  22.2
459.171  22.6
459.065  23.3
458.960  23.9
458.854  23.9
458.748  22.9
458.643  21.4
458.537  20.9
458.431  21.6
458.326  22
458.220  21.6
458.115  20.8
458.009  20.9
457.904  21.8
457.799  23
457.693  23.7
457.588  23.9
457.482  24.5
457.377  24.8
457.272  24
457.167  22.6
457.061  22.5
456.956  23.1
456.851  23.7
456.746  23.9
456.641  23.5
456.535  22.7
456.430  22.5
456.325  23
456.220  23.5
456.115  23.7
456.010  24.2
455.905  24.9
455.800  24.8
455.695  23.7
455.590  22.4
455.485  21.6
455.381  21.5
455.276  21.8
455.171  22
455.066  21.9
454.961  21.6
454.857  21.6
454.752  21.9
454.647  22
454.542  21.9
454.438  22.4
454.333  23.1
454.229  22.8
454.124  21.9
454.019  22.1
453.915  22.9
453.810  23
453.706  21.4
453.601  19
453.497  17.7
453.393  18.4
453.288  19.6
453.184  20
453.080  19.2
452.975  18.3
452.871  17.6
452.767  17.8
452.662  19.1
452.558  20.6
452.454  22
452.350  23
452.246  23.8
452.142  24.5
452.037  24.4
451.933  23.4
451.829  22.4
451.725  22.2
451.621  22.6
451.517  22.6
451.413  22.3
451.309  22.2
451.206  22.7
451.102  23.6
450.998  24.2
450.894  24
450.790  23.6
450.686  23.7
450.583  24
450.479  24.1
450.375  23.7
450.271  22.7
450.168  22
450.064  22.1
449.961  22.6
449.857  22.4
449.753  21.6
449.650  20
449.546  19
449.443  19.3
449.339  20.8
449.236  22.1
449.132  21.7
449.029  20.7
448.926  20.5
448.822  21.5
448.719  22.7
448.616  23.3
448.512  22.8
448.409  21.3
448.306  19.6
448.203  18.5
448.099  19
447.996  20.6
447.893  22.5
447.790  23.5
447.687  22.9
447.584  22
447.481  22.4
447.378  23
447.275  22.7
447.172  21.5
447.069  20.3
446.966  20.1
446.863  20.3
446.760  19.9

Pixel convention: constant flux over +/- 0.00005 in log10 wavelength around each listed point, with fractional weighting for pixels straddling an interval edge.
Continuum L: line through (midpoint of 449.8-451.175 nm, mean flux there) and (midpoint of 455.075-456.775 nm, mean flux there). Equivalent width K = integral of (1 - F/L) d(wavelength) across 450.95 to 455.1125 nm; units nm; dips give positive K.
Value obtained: 0.28 nm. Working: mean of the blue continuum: 23.3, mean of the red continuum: 23.1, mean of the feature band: 21.6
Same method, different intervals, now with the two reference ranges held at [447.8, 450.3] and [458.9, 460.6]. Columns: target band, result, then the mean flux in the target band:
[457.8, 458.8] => 0.03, 21.6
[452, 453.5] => 0.08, 20.4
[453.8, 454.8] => -0.03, 22.4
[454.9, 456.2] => -0.05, 22.9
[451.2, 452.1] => -0.05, 22.8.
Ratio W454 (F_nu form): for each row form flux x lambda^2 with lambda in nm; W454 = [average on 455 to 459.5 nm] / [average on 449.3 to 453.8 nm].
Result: 1.1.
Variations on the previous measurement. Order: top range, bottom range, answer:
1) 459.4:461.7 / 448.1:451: 1.10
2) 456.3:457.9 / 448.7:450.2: 1.14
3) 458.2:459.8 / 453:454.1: 1.12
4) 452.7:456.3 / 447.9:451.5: 1.00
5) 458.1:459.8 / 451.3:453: 1.05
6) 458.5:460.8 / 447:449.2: 1.09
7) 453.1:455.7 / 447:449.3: 1.02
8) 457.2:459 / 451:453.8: 1.09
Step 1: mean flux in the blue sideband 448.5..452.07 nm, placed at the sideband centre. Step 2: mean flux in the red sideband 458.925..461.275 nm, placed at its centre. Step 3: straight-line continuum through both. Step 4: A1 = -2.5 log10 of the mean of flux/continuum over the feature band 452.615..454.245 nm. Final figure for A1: 0.130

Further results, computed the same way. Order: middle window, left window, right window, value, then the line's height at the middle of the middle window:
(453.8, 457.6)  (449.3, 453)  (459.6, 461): -0.02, 22.4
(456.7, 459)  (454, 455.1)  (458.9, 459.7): -0.02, 22.4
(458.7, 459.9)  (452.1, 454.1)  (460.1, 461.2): 0.00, 22.7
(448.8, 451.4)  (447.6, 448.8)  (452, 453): -0.04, 21.4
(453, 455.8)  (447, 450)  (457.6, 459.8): 0.02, 21.9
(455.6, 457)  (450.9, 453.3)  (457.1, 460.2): -0.06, 22.2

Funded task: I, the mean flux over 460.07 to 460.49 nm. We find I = 22.1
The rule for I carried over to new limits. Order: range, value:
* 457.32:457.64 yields 24.4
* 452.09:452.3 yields 24.2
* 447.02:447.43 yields 21.9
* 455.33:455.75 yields 22.4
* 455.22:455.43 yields 21.6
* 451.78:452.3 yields 23.7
